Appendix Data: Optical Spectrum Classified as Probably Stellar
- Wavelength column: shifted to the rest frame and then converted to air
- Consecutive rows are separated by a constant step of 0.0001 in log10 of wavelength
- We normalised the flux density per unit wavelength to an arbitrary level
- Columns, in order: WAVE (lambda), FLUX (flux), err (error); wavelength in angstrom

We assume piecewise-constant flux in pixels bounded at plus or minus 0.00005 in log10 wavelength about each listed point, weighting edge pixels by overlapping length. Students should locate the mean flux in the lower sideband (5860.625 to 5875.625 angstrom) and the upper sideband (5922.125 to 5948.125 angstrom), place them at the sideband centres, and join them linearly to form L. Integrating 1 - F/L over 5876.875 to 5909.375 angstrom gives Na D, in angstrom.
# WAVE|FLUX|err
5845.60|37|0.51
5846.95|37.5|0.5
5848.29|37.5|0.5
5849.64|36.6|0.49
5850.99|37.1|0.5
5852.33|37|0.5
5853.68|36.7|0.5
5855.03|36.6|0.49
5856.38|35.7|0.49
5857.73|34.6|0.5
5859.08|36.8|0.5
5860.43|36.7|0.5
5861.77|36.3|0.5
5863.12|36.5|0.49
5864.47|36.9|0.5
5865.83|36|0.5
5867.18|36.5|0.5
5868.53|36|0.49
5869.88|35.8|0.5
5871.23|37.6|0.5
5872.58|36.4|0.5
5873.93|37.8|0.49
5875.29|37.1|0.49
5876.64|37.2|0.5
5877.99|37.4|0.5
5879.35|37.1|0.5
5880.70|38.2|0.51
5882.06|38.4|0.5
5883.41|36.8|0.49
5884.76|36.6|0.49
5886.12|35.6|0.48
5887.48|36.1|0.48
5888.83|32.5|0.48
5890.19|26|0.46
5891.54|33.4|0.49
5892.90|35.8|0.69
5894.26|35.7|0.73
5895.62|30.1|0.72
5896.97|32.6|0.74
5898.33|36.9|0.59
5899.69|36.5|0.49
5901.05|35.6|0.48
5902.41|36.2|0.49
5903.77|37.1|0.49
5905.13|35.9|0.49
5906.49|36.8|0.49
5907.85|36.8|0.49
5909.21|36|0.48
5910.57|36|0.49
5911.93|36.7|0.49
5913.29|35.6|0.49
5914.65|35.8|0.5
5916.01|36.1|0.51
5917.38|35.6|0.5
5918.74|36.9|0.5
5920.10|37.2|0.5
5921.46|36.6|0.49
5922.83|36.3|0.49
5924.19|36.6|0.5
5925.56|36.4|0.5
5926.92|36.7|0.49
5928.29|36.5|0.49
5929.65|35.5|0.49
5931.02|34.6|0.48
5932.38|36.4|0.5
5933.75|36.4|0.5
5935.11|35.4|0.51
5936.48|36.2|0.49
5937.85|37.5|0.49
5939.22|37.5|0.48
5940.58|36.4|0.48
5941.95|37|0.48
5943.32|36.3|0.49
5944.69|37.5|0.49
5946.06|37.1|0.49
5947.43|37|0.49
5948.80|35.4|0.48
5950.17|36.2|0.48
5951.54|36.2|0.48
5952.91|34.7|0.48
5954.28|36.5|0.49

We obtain 1.0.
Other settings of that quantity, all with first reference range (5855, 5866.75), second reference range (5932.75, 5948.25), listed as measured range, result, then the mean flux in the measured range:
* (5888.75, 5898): 1.0 angstrom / 32.5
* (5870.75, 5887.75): -0.4 angstrom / 37.1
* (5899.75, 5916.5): 0.1 angstrom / 36.2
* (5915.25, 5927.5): 0.0 angstrom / 36.5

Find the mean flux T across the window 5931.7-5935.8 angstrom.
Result 36.1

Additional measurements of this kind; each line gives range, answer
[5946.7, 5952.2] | 36.2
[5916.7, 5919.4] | 36.3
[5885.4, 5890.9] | 32.6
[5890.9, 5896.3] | 33.7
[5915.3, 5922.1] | 36.5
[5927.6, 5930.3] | 36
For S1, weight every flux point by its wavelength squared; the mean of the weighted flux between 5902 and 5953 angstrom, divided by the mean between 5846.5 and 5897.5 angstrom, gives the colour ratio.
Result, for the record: 1.0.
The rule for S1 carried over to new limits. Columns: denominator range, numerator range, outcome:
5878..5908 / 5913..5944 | 1.04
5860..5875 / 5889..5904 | 0.94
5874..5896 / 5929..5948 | 1.05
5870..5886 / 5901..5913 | 0.99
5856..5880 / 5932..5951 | 1.03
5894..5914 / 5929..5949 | 1.03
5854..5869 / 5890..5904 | 0.96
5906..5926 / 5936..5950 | 1.02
